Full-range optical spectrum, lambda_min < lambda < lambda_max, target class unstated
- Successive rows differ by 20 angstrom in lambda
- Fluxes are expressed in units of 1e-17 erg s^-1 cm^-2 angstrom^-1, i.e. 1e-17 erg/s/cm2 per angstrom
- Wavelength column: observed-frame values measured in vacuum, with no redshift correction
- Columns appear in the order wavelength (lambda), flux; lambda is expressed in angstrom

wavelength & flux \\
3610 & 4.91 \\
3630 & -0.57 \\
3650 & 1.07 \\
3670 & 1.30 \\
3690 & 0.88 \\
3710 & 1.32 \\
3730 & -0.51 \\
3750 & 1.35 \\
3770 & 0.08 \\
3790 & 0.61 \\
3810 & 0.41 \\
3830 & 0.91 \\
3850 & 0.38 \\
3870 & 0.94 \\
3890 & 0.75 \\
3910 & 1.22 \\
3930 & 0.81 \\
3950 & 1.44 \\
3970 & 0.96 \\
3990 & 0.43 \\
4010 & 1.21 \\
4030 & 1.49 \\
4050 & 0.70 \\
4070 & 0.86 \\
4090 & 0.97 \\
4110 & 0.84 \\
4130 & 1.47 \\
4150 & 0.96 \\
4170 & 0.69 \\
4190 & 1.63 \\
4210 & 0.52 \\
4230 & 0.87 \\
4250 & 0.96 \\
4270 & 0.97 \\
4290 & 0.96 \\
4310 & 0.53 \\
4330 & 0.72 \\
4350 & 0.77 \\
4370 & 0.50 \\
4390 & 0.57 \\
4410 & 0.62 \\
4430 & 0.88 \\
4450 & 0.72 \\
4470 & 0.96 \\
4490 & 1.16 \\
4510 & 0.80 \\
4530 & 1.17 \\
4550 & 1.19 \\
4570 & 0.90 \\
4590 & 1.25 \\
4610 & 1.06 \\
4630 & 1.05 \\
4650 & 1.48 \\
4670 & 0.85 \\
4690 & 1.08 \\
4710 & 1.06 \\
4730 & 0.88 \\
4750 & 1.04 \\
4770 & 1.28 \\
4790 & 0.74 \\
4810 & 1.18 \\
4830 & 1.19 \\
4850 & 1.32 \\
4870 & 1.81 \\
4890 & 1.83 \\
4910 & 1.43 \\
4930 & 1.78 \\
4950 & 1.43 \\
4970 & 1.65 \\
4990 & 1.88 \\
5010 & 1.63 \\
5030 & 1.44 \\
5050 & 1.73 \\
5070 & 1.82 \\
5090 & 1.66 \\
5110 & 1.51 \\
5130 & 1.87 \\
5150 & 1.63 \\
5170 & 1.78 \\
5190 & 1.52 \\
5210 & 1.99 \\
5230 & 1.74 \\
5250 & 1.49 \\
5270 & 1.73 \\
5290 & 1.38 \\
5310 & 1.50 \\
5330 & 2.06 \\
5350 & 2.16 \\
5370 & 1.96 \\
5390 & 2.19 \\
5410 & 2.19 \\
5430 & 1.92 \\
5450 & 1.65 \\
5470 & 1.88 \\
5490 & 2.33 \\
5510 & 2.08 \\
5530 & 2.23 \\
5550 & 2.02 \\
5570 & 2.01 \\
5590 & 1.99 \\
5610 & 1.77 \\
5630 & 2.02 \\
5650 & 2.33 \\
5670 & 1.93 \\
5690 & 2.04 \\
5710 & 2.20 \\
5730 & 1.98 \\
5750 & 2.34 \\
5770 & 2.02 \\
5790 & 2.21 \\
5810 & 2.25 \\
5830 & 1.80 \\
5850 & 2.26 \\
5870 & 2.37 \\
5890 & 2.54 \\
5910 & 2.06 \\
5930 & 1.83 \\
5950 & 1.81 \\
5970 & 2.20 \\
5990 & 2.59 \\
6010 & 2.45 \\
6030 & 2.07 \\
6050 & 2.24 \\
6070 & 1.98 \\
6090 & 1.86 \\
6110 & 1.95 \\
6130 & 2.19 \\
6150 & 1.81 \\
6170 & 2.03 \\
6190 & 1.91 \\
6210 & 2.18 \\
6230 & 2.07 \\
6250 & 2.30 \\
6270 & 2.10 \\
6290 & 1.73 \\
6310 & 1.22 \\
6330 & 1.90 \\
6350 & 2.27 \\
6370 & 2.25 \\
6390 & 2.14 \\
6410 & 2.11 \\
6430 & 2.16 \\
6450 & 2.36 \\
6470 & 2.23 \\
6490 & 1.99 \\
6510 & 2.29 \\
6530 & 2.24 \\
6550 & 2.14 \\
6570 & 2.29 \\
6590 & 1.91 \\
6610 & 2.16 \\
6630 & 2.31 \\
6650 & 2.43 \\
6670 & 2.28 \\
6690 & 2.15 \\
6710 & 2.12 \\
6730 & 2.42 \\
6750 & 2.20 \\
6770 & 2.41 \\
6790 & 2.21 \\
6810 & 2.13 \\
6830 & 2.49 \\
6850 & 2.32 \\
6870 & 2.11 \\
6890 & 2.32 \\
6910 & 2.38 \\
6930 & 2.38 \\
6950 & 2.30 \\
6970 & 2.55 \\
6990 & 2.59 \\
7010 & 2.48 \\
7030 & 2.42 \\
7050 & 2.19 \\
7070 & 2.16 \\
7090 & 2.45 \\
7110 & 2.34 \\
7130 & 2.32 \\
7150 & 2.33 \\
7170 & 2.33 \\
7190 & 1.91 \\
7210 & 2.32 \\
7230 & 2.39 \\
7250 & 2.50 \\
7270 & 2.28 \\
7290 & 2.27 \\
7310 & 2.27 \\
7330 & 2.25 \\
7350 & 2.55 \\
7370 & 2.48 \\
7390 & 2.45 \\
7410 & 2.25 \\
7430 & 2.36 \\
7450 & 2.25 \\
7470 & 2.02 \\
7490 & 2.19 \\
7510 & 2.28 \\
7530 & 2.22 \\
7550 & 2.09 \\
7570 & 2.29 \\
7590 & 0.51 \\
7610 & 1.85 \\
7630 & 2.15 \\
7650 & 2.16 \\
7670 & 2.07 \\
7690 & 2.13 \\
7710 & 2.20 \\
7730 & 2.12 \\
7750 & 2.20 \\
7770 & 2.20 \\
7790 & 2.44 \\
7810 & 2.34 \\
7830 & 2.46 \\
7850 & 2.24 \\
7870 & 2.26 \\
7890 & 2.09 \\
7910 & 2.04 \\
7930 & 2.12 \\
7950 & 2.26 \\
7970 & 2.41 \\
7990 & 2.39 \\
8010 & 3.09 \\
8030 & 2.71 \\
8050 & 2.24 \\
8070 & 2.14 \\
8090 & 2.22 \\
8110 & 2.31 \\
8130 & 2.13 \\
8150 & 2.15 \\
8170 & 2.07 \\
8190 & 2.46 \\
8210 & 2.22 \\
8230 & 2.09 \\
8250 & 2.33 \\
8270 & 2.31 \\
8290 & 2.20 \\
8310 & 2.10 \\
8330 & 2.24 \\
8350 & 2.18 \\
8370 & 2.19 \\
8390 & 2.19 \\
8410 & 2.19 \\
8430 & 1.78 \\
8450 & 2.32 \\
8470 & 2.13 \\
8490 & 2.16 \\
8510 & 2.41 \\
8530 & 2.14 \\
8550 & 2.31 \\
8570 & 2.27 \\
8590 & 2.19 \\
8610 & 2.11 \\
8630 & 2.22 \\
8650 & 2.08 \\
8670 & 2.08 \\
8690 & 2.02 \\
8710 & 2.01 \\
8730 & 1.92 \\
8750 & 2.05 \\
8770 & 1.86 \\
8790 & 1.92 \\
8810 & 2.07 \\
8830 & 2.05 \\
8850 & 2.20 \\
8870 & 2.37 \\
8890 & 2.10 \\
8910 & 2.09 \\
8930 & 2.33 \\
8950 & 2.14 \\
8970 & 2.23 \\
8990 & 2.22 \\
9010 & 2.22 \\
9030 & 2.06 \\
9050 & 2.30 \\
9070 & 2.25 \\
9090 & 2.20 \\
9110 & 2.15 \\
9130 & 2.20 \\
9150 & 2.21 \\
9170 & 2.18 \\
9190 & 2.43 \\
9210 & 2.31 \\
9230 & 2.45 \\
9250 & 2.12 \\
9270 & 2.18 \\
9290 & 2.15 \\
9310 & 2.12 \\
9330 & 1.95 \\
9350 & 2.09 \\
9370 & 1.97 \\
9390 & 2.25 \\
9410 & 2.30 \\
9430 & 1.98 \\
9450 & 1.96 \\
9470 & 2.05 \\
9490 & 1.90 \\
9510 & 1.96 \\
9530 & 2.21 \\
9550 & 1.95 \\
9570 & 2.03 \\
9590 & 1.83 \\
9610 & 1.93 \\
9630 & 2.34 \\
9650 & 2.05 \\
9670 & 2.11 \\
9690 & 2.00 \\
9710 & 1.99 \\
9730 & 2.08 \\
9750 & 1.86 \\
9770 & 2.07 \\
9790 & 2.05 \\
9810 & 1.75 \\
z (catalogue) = 0.219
